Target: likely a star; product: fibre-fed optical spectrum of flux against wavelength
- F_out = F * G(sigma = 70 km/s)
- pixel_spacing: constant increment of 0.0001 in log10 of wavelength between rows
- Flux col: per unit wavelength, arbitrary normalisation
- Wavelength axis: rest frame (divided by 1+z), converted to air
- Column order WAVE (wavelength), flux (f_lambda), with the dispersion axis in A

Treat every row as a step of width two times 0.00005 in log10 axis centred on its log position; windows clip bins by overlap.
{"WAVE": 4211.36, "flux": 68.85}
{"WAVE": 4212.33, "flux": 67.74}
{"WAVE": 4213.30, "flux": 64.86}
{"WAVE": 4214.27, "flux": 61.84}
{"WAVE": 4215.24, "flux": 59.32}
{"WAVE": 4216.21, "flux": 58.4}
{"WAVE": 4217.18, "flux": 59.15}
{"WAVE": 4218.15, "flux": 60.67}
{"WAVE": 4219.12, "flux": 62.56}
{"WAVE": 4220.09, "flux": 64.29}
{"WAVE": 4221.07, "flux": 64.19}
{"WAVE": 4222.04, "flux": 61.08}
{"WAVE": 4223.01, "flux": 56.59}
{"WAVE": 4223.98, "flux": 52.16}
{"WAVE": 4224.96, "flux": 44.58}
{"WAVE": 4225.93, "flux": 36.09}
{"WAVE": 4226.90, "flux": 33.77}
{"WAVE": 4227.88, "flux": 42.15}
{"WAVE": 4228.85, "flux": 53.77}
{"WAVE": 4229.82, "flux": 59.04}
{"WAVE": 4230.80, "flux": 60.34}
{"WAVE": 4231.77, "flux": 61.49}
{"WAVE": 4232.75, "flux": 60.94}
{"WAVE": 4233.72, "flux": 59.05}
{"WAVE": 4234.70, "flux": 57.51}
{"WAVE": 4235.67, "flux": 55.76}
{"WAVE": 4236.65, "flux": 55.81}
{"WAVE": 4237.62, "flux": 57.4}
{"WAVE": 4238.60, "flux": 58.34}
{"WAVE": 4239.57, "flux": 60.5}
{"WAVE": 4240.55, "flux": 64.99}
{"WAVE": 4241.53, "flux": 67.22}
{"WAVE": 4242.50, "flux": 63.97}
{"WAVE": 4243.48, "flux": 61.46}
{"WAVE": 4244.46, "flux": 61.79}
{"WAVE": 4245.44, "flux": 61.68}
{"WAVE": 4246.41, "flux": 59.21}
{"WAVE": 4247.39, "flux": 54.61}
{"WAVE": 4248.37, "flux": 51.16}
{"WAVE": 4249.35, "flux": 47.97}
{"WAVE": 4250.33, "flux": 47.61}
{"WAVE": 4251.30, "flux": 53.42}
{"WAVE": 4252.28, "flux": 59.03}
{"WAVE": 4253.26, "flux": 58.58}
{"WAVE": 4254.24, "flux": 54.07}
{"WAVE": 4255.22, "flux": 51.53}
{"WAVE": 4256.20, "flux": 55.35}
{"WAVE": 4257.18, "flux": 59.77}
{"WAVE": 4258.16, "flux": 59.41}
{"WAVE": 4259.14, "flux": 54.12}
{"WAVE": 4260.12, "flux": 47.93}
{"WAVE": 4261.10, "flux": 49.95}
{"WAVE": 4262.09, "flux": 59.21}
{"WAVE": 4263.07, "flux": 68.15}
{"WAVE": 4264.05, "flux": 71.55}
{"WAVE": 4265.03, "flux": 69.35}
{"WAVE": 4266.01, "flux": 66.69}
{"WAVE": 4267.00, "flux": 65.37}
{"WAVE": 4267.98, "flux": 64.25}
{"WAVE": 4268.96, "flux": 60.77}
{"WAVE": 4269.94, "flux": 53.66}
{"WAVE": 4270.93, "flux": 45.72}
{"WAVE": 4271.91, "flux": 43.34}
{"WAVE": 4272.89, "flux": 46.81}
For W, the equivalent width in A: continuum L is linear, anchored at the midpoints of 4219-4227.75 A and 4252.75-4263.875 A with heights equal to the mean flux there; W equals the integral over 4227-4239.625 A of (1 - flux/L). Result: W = -0.7 A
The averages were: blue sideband 51.9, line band 56.3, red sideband 56.6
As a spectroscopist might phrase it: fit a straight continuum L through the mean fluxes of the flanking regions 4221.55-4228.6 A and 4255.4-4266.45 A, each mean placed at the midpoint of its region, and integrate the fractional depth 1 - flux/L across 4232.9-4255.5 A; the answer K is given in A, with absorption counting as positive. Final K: -1.68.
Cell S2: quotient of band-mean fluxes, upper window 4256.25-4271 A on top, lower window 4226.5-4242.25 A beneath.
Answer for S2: 1.1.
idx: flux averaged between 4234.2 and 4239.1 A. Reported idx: 57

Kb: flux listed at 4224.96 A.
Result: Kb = 44.58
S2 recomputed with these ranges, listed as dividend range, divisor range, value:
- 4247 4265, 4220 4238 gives 1.03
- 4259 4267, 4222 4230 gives 1.29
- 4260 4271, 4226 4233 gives 1.18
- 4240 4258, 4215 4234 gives 1.04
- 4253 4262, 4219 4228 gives 1.06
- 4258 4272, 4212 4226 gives 1.00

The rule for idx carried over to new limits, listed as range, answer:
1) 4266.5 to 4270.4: 61.1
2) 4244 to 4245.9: 61.7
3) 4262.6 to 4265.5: 69.8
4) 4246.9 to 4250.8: 50.3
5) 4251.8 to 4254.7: 57.2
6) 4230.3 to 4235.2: 59.8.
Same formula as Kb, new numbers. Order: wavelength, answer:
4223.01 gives 56.59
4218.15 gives 60.67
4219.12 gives 62.56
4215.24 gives 59.32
